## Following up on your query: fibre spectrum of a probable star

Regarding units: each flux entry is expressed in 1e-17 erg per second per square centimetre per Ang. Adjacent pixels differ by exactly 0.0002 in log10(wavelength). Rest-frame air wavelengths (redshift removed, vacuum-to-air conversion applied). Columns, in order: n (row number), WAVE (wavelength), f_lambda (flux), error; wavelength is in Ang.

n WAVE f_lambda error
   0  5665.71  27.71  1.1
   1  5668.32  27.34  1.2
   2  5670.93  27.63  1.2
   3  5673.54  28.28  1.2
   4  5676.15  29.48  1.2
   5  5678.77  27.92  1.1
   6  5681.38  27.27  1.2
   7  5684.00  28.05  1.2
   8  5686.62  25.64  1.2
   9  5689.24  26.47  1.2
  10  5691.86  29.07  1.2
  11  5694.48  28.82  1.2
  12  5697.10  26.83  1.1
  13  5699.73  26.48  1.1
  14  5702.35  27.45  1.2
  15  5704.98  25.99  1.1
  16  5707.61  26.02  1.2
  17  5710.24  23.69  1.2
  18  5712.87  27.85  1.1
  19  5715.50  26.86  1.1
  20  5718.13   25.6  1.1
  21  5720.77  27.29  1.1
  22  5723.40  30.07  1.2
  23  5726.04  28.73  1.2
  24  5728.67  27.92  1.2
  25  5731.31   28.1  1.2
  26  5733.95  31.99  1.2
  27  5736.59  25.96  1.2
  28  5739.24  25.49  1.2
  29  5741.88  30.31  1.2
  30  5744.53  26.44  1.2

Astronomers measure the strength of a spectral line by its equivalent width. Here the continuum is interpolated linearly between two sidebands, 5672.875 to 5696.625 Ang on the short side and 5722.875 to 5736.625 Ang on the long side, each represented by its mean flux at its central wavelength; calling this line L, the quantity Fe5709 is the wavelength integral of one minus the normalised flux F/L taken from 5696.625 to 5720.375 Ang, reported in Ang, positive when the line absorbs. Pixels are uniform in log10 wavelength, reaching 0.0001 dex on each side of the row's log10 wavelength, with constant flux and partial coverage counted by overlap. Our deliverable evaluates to 1.77 Ang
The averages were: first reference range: 27.8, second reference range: 29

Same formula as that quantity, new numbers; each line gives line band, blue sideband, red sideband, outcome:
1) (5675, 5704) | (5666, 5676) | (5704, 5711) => -1.0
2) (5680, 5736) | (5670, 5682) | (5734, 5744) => 1.1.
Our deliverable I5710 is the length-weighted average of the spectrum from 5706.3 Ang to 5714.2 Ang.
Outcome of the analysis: 25.9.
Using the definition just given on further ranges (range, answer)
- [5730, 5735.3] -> 30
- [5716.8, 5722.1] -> 26.5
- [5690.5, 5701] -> 27.8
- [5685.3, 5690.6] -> 26.1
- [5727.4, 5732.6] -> 28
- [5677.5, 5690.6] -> 27.1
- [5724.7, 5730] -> 28.3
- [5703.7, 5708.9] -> 26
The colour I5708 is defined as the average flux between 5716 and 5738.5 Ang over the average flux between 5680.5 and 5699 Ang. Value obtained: 1.0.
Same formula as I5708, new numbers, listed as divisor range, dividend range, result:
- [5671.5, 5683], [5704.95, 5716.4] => 0.92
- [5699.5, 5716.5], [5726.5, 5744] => 1.07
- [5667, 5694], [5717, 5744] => 1.01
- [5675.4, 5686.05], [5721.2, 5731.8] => 1.03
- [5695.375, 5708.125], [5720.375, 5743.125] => 1.07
